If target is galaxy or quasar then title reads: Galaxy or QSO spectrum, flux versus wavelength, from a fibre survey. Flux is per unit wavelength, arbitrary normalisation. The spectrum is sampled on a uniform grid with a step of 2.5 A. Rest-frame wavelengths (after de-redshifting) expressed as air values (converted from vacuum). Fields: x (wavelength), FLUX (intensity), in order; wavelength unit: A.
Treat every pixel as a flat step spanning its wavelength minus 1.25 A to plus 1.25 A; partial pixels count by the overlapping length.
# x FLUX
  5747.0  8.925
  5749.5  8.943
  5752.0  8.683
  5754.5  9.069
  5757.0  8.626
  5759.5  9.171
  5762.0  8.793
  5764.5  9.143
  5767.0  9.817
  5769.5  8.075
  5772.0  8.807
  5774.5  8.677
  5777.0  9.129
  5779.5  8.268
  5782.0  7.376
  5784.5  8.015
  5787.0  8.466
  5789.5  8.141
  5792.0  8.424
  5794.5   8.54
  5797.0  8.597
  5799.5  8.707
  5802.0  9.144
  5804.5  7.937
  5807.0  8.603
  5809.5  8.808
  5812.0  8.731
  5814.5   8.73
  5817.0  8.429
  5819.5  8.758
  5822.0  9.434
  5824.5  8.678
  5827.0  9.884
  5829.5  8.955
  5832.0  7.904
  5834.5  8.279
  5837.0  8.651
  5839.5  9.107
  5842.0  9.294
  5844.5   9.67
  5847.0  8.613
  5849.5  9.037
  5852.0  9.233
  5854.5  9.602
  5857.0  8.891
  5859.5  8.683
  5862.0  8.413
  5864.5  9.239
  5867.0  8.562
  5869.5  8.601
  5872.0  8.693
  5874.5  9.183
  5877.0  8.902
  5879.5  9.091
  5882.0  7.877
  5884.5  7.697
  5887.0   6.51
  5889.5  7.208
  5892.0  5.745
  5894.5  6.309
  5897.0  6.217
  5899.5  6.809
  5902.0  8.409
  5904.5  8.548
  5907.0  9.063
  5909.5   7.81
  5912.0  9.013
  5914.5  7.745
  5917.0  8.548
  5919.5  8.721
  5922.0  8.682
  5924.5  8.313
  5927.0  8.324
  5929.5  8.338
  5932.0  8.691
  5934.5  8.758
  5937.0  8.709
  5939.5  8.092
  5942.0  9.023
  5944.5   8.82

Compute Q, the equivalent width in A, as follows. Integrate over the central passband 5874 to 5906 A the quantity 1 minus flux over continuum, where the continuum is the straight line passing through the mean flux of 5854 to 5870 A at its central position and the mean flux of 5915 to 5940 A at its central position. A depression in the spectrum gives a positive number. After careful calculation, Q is 4.2 A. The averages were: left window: 8.83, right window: 8.51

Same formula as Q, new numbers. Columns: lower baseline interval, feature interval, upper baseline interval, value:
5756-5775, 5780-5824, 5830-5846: 1.7 A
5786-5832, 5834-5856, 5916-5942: -1.1 A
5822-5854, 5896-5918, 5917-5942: 1.6 A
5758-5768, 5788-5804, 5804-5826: 0.6 A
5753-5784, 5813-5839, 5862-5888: -0.6 A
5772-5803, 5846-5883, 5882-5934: -3.6 A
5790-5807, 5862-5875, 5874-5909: -1.5 A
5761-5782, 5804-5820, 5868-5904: -0.4 A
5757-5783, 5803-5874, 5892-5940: -3.4 A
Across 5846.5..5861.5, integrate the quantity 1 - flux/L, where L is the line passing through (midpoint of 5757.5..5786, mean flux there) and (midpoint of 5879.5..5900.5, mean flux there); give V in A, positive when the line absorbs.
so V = -3.10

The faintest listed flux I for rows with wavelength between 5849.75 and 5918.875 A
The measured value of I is 5.745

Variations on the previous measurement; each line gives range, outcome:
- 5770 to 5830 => 7.376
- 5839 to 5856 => 8.613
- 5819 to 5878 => 7.904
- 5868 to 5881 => 8.601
